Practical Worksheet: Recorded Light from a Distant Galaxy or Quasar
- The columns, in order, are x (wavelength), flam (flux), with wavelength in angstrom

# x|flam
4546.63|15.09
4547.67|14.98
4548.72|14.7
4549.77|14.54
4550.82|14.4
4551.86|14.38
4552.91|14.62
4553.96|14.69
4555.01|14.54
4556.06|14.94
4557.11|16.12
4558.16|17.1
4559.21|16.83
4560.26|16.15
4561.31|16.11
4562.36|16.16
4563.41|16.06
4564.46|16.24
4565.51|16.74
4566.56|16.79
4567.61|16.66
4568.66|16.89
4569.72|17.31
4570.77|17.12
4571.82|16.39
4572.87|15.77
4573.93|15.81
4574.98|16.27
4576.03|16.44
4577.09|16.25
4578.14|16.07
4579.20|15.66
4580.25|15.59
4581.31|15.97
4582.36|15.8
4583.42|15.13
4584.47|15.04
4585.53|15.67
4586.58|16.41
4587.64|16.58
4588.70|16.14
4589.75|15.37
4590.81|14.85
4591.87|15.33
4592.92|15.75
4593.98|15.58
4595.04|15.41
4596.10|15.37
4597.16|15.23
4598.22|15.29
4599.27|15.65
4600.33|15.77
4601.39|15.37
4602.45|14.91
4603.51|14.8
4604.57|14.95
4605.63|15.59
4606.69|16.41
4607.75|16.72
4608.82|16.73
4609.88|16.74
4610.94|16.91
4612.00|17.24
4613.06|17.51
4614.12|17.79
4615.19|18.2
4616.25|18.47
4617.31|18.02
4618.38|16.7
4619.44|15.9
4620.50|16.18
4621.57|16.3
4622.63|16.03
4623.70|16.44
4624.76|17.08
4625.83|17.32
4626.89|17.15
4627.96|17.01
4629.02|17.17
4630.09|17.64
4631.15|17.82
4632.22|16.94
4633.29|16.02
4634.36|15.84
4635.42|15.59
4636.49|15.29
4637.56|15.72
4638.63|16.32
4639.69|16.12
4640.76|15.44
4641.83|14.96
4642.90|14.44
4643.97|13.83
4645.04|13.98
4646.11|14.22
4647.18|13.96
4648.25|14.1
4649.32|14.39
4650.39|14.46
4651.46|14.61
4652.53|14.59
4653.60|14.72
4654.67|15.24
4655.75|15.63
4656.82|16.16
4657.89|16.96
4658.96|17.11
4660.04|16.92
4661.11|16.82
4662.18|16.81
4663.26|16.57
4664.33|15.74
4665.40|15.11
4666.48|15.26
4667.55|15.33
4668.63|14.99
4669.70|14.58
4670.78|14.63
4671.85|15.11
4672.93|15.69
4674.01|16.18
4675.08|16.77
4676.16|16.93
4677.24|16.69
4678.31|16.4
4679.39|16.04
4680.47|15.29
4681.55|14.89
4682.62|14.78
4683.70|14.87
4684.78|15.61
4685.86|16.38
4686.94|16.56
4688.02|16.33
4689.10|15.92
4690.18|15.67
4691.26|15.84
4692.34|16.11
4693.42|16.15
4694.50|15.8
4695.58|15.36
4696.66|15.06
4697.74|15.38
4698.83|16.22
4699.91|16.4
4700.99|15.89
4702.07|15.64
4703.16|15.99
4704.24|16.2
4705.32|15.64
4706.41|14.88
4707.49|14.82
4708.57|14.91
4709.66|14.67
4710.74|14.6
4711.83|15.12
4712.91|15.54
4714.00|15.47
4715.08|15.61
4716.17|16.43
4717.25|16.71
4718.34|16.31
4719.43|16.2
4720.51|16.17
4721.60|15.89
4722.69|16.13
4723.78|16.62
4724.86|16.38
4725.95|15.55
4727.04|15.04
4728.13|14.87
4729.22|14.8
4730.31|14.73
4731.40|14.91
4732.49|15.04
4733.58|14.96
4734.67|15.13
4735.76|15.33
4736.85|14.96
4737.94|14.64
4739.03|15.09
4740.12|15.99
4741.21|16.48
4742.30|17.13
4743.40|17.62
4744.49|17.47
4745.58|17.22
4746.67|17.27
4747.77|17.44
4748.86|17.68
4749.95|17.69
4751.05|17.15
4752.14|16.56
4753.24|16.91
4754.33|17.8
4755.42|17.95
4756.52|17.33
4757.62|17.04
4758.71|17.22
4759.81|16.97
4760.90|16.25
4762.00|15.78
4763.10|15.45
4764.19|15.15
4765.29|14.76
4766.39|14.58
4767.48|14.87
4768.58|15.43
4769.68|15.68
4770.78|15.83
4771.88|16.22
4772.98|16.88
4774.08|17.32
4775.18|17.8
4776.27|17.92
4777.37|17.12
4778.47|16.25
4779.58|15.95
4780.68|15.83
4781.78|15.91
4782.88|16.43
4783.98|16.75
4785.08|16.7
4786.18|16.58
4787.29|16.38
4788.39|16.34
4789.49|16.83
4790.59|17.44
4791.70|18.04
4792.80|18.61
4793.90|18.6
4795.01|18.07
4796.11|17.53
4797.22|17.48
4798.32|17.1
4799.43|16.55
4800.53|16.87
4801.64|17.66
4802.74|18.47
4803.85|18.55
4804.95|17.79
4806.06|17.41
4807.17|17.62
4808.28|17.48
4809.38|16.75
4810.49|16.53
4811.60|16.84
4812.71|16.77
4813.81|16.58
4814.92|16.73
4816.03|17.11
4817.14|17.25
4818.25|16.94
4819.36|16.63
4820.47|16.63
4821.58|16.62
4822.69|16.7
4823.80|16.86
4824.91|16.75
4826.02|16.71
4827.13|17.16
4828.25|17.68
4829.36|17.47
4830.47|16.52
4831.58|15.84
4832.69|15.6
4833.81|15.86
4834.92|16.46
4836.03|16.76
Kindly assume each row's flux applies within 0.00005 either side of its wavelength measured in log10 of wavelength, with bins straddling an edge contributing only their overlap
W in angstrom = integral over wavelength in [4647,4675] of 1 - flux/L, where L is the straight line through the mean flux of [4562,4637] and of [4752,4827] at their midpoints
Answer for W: 1.6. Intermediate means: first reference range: 16.3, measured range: 15.5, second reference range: 16.8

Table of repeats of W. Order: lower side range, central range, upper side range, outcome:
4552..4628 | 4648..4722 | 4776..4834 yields 3.8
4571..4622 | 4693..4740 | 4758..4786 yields 1.9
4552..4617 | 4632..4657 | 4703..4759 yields 1.5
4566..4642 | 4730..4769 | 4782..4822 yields 1.6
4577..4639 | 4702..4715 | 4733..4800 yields 0.9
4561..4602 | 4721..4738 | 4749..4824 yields 1.3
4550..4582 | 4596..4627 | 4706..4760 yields -0.8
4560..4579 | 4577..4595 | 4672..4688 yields 0.7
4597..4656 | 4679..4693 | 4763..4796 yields 0.4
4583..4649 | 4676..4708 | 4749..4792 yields 1.0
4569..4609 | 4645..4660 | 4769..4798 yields 1.0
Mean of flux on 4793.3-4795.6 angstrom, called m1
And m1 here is 18.3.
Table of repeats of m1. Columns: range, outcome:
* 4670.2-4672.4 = 14.8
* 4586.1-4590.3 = 16.1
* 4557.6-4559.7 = 16.9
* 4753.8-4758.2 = 17.5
